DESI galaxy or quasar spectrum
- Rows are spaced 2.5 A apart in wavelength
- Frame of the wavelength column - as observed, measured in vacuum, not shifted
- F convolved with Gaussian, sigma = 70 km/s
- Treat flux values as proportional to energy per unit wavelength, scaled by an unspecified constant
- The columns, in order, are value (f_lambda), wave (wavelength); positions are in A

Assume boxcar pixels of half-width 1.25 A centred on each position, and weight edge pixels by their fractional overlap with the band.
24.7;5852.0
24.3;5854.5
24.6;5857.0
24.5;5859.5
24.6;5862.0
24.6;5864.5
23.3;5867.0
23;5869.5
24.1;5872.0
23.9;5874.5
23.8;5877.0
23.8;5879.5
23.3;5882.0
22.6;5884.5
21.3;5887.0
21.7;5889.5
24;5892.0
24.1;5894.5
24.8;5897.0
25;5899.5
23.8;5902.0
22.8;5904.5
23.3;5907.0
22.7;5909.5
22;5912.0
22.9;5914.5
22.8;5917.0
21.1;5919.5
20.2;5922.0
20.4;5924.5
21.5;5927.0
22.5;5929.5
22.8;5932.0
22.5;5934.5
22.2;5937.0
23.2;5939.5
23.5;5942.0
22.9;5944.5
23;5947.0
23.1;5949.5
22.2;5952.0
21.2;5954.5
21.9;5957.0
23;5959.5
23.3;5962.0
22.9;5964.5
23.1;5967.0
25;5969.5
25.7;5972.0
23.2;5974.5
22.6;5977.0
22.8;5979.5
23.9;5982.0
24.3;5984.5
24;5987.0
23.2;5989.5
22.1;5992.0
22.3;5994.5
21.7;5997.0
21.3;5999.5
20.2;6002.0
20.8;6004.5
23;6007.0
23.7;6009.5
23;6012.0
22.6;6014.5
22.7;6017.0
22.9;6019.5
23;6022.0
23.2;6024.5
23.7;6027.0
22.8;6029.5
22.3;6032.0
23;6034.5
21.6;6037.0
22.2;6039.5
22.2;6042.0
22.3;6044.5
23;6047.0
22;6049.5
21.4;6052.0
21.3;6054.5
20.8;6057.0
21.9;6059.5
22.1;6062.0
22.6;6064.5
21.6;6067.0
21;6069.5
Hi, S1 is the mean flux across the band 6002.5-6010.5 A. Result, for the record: 22.2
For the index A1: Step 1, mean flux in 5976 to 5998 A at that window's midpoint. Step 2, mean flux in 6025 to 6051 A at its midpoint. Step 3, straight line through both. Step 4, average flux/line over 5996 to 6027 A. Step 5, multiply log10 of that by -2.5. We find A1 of 0.02 mag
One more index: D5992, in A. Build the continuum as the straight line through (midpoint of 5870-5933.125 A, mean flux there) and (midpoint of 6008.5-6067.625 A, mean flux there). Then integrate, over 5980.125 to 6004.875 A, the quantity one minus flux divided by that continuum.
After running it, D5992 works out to 0.1 A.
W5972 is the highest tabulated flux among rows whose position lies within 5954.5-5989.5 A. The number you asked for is 25.7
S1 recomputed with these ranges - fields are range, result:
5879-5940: 22.7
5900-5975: 22.7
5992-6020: 22.2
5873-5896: 23.2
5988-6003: 21.9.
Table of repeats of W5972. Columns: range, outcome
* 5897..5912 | 25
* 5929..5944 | 23.5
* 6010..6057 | 23.7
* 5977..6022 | 24.3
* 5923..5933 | 22.8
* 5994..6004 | 22.3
